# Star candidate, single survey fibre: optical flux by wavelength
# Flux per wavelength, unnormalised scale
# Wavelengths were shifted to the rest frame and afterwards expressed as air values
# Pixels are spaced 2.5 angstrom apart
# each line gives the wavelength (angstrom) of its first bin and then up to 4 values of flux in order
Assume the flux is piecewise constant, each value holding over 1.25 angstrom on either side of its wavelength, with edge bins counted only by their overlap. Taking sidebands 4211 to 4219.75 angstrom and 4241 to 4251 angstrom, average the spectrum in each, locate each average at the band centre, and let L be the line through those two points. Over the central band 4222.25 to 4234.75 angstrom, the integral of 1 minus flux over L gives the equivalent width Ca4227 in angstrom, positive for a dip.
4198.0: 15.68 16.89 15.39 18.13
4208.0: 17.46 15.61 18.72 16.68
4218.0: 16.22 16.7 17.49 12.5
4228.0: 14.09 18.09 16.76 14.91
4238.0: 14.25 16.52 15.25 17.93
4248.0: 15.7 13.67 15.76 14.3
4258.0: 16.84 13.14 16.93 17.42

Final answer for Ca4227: 0.6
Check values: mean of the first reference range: 17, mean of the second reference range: 15.9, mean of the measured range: 15.7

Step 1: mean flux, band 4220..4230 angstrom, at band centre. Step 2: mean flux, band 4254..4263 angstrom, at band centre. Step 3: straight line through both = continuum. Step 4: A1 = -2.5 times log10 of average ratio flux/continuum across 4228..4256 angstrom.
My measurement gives -0.036 mag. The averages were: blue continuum 15.3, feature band 15.7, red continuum 15.1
